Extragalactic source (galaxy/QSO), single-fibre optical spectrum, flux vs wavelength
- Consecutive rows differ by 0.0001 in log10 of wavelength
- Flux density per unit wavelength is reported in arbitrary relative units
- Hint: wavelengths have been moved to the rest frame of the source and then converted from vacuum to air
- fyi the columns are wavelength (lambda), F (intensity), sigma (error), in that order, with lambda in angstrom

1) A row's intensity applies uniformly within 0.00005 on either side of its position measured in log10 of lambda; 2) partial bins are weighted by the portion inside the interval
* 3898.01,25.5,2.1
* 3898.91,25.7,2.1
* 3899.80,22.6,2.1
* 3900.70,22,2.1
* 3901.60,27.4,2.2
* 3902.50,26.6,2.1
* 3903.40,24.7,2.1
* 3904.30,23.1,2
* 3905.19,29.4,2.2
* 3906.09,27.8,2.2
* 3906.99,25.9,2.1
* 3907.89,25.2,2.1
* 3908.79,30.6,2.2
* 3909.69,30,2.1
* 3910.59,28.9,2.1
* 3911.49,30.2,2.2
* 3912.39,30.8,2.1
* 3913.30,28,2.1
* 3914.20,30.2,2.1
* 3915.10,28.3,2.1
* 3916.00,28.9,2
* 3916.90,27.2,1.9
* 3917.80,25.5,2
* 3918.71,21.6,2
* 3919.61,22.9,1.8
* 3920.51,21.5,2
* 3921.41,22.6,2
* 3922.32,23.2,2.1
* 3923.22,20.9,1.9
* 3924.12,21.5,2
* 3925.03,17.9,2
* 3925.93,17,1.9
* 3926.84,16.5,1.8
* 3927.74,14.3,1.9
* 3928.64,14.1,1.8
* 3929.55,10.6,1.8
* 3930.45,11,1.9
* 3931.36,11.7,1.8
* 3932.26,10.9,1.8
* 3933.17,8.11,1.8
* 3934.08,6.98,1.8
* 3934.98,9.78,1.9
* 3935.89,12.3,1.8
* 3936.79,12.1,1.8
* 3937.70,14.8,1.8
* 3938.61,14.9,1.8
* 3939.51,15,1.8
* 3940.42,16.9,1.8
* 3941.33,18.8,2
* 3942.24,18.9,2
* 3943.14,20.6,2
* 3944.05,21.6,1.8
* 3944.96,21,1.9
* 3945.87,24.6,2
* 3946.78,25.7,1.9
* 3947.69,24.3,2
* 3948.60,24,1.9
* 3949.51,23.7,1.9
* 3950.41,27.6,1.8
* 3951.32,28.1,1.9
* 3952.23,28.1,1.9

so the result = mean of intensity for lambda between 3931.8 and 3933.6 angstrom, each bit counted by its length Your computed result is 9.54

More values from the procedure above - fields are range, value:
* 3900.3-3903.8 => 25.2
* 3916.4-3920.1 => 24.3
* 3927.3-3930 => 13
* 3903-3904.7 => 23.9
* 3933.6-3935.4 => 8.36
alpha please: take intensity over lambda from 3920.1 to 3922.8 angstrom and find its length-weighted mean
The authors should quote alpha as 22.4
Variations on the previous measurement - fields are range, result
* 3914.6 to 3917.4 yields 28.2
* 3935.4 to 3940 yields 13.8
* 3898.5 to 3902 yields 24.4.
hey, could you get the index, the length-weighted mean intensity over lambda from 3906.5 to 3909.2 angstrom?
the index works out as 27.2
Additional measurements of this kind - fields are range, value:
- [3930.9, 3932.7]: 11.3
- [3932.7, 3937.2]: 9.84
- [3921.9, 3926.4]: 20.1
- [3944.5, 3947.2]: 23.7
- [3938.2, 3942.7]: 17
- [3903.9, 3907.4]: 26.7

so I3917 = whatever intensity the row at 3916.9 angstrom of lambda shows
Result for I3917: 27.2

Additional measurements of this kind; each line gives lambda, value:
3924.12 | 21.5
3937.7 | 14.8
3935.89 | 12.3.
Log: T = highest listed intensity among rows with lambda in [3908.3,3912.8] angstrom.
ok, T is 30.8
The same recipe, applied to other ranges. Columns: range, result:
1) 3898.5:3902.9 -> 27.4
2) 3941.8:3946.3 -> 24.6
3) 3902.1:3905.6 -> 29.4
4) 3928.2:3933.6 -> 14.1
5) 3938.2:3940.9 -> 16.9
